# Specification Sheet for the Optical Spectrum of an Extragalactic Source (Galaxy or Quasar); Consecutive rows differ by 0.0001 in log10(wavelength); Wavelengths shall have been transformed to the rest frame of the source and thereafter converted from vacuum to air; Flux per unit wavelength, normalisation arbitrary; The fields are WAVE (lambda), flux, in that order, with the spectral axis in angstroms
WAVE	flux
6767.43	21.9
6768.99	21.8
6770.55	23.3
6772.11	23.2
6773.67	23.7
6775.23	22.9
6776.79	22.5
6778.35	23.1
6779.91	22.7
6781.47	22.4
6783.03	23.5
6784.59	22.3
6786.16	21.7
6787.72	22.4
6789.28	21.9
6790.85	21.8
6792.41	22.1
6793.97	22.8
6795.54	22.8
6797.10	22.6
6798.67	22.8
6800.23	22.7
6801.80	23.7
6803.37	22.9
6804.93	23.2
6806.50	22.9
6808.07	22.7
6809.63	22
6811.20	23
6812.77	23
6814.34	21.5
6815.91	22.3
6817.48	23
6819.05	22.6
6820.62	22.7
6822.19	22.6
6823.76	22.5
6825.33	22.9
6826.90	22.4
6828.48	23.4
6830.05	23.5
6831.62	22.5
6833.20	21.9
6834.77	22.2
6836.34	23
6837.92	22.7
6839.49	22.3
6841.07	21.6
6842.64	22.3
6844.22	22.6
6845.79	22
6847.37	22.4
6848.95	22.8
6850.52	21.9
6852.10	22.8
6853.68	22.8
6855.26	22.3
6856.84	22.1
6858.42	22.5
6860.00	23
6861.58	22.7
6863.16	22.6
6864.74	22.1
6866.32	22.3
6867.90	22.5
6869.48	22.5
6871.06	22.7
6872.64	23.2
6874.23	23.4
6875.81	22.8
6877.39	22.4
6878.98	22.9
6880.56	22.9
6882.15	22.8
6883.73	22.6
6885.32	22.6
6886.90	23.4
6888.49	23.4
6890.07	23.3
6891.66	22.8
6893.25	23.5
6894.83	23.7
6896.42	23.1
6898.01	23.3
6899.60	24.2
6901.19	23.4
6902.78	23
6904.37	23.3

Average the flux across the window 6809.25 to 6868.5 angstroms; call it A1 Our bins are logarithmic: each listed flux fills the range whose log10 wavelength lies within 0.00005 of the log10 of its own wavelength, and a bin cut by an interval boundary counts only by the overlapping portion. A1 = 22.5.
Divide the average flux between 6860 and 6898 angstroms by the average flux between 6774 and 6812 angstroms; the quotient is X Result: 1.0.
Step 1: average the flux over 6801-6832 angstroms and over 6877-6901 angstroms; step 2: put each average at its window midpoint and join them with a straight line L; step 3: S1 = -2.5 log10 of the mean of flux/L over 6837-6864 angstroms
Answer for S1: 0.024 mag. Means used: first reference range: 22.8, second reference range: 23.1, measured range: 22.4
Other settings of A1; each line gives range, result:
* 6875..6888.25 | 22.8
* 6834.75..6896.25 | 22.7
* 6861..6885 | 22.7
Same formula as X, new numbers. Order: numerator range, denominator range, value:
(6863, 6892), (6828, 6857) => 1.01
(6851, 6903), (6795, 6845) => 1.01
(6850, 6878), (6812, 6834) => 1.00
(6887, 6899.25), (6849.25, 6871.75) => 1.04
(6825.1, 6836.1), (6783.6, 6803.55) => 1.01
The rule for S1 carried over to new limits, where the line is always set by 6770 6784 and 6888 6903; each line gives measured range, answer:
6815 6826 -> 0.024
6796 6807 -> 0.006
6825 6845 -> 0.031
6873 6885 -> 0.024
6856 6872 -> 0.037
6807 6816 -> 0.033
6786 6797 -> 0.038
